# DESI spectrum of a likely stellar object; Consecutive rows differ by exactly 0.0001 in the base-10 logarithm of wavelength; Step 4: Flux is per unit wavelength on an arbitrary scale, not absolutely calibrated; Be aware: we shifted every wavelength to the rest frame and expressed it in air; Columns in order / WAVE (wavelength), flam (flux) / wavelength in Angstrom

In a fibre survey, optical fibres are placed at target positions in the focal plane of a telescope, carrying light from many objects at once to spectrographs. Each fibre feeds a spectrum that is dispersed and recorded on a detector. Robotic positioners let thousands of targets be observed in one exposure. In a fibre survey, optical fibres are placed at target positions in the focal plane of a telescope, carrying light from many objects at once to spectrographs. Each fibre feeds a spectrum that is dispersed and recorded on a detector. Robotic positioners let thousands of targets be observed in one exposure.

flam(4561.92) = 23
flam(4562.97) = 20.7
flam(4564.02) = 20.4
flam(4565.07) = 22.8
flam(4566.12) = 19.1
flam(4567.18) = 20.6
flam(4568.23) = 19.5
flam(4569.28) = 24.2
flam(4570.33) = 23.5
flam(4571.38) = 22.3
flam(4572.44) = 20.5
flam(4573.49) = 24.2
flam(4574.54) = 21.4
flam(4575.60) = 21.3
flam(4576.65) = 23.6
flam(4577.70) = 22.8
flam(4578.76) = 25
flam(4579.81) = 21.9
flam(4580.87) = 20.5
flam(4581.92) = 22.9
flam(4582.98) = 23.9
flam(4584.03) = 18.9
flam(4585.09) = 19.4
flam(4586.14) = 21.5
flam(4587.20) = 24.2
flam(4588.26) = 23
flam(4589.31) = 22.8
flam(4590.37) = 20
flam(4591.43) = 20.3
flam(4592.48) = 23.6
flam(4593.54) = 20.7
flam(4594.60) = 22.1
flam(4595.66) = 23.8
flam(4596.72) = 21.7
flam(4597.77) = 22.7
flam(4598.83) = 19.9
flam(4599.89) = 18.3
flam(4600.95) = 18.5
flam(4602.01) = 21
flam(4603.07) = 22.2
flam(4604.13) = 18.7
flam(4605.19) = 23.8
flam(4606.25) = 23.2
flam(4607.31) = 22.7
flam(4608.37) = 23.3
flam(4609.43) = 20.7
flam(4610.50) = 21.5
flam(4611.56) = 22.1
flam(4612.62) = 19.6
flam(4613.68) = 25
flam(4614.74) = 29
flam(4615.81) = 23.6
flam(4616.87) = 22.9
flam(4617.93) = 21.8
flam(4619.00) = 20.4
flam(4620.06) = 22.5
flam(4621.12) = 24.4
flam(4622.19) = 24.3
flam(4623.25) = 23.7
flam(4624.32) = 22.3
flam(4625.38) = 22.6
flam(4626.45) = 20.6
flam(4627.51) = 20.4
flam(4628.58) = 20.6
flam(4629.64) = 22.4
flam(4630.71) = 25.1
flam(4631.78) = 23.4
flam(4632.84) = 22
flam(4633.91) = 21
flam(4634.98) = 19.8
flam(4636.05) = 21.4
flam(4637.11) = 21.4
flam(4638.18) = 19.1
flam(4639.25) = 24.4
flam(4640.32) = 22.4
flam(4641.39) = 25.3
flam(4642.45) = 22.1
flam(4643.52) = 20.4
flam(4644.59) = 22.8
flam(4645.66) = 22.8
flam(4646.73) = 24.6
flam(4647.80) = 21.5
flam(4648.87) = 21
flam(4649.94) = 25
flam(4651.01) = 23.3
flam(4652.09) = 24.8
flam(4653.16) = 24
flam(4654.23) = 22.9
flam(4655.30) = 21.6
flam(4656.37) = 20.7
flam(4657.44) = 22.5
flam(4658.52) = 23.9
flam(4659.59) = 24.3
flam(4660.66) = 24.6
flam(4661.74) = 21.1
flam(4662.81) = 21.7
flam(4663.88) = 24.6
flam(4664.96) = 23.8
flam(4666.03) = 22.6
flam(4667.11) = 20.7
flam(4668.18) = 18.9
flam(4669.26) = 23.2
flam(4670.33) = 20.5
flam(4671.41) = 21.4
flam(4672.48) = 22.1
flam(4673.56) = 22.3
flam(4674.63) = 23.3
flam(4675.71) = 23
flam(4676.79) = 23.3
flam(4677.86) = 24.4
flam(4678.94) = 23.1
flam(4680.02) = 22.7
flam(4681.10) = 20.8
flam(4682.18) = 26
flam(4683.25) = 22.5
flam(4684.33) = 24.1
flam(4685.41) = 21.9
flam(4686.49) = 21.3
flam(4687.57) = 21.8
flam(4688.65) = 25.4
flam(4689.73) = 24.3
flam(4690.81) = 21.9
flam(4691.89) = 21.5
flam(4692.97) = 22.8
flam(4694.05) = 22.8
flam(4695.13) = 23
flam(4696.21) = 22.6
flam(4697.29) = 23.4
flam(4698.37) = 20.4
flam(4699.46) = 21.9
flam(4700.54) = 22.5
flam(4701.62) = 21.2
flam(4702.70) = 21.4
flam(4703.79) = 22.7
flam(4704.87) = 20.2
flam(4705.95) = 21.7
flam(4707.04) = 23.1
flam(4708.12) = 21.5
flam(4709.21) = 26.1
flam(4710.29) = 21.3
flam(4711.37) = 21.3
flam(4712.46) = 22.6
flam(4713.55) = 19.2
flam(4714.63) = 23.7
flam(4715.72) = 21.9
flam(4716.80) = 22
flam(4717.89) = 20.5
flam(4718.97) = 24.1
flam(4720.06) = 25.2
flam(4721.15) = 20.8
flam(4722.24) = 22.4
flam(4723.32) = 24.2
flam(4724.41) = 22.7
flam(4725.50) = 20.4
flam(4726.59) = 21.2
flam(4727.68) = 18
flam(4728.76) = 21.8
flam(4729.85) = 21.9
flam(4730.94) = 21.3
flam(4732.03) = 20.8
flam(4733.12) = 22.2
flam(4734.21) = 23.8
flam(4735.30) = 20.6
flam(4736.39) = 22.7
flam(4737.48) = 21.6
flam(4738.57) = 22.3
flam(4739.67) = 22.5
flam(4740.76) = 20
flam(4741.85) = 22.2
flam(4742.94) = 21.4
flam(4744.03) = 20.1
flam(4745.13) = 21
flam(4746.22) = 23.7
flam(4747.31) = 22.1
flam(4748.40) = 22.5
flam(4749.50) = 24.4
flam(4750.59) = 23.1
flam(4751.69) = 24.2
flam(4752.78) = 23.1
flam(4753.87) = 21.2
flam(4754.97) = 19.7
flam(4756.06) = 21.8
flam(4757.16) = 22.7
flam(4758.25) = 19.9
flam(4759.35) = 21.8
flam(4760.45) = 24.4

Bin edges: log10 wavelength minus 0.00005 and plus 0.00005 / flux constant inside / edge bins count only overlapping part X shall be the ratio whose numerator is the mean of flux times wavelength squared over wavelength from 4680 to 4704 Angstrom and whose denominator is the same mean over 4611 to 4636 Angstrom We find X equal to 1.0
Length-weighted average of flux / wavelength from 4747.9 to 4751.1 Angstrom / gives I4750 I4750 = 23.3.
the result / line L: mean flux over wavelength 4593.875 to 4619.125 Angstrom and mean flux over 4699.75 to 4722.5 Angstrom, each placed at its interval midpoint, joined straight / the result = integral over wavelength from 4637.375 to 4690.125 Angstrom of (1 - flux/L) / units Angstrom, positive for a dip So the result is -1.5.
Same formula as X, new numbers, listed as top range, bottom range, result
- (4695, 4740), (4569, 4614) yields 1.06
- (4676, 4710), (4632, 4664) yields 1.02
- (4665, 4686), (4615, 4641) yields 1.03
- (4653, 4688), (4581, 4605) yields 1.09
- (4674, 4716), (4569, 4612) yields 1.08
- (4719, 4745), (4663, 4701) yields 0.98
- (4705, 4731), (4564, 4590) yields 1.06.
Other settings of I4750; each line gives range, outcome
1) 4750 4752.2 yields 23.6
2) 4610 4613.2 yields 21.2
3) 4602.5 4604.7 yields 20.5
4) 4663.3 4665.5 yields 24.2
